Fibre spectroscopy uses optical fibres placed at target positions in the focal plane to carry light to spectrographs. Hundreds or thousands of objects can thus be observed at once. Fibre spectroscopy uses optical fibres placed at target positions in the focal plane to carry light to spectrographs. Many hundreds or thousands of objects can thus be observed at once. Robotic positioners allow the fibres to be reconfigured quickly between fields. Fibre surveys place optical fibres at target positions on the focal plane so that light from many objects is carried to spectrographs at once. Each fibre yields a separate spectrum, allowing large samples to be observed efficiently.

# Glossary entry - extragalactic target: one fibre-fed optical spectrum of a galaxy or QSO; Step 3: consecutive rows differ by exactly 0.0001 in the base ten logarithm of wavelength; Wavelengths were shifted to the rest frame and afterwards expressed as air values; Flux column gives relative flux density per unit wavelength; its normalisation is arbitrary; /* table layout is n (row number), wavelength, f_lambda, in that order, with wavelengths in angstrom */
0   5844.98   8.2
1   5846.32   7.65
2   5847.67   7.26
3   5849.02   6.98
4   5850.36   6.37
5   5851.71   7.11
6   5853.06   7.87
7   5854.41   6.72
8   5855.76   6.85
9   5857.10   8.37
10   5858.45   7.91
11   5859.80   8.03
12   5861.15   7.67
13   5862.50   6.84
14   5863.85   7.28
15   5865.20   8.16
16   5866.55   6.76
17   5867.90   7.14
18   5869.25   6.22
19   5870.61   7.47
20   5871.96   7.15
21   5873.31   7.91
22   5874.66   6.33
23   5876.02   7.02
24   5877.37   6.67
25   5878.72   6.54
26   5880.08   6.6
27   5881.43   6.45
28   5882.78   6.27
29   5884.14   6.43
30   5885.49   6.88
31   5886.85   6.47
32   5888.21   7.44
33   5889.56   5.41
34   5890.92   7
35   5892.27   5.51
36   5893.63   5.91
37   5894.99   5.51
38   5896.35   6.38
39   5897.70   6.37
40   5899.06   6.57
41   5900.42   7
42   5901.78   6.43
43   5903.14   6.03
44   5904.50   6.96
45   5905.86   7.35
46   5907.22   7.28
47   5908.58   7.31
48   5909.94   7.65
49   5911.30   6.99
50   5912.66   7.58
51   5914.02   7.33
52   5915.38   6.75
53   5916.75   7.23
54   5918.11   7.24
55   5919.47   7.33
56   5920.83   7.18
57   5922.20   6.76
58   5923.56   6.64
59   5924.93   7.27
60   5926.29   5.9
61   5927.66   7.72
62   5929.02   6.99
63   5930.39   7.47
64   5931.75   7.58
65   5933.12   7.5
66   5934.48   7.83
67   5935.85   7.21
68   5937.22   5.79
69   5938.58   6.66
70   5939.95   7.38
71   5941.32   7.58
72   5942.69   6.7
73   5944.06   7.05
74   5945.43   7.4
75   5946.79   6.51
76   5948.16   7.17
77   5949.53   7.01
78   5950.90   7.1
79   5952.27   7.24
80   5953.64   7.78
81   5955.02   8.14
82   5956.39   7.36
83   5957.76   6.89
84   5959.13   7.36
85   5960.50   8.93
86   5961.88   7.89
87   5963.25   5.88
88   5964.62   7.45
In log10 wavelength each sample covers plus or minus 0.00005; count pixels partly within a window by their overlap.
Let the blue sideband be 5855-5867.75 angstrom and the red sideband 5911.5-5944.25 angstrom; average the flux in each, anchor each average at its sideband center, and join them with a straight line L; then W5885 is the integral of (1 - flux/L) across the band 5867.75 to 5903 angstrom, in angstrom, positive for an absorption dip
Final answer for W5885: 3.9 angstrom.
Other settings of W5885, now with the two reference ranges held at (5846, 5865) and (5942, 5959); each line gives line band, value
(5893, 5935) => 1.7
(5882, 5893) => 1.3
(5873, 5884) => 1.0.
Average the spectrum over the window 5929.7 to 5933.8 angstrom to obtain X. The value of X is 7.52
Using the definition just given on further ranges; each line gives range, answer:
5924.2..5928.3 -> 6.94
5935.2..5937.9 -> 6.49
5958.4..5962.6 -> 8.03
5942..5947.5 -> 6.92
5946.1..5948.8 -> 6.86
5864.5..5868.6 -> 7.35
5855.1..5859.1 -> 7.73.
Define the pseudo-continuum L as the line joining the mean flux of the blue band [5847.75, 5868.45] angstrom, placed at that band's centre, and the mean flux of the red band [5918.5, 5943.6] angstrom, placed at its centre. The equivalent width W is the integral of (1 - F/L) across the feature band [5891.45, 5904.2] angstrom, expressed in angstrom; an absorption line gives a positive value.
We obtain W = 1.7 angstrom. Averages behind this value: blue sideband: 7.34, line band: 6.22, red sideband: 7.08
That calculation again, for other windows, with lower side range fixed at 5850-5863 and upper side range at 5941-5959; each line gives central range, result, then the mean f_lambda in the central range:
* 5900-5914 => 0.45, 7.07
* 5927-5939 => 0.08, 7.21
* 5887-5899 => 1.82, 6.22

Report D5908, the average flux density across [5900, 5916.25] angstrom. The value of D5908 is 7.06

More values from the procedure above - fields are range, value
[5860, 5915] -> 6.82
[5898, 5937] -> 7.09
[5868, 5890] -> 6.73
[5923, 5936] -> 7.22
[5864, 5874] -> 7.26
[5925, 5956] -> 7.17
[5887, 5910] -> 6.56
